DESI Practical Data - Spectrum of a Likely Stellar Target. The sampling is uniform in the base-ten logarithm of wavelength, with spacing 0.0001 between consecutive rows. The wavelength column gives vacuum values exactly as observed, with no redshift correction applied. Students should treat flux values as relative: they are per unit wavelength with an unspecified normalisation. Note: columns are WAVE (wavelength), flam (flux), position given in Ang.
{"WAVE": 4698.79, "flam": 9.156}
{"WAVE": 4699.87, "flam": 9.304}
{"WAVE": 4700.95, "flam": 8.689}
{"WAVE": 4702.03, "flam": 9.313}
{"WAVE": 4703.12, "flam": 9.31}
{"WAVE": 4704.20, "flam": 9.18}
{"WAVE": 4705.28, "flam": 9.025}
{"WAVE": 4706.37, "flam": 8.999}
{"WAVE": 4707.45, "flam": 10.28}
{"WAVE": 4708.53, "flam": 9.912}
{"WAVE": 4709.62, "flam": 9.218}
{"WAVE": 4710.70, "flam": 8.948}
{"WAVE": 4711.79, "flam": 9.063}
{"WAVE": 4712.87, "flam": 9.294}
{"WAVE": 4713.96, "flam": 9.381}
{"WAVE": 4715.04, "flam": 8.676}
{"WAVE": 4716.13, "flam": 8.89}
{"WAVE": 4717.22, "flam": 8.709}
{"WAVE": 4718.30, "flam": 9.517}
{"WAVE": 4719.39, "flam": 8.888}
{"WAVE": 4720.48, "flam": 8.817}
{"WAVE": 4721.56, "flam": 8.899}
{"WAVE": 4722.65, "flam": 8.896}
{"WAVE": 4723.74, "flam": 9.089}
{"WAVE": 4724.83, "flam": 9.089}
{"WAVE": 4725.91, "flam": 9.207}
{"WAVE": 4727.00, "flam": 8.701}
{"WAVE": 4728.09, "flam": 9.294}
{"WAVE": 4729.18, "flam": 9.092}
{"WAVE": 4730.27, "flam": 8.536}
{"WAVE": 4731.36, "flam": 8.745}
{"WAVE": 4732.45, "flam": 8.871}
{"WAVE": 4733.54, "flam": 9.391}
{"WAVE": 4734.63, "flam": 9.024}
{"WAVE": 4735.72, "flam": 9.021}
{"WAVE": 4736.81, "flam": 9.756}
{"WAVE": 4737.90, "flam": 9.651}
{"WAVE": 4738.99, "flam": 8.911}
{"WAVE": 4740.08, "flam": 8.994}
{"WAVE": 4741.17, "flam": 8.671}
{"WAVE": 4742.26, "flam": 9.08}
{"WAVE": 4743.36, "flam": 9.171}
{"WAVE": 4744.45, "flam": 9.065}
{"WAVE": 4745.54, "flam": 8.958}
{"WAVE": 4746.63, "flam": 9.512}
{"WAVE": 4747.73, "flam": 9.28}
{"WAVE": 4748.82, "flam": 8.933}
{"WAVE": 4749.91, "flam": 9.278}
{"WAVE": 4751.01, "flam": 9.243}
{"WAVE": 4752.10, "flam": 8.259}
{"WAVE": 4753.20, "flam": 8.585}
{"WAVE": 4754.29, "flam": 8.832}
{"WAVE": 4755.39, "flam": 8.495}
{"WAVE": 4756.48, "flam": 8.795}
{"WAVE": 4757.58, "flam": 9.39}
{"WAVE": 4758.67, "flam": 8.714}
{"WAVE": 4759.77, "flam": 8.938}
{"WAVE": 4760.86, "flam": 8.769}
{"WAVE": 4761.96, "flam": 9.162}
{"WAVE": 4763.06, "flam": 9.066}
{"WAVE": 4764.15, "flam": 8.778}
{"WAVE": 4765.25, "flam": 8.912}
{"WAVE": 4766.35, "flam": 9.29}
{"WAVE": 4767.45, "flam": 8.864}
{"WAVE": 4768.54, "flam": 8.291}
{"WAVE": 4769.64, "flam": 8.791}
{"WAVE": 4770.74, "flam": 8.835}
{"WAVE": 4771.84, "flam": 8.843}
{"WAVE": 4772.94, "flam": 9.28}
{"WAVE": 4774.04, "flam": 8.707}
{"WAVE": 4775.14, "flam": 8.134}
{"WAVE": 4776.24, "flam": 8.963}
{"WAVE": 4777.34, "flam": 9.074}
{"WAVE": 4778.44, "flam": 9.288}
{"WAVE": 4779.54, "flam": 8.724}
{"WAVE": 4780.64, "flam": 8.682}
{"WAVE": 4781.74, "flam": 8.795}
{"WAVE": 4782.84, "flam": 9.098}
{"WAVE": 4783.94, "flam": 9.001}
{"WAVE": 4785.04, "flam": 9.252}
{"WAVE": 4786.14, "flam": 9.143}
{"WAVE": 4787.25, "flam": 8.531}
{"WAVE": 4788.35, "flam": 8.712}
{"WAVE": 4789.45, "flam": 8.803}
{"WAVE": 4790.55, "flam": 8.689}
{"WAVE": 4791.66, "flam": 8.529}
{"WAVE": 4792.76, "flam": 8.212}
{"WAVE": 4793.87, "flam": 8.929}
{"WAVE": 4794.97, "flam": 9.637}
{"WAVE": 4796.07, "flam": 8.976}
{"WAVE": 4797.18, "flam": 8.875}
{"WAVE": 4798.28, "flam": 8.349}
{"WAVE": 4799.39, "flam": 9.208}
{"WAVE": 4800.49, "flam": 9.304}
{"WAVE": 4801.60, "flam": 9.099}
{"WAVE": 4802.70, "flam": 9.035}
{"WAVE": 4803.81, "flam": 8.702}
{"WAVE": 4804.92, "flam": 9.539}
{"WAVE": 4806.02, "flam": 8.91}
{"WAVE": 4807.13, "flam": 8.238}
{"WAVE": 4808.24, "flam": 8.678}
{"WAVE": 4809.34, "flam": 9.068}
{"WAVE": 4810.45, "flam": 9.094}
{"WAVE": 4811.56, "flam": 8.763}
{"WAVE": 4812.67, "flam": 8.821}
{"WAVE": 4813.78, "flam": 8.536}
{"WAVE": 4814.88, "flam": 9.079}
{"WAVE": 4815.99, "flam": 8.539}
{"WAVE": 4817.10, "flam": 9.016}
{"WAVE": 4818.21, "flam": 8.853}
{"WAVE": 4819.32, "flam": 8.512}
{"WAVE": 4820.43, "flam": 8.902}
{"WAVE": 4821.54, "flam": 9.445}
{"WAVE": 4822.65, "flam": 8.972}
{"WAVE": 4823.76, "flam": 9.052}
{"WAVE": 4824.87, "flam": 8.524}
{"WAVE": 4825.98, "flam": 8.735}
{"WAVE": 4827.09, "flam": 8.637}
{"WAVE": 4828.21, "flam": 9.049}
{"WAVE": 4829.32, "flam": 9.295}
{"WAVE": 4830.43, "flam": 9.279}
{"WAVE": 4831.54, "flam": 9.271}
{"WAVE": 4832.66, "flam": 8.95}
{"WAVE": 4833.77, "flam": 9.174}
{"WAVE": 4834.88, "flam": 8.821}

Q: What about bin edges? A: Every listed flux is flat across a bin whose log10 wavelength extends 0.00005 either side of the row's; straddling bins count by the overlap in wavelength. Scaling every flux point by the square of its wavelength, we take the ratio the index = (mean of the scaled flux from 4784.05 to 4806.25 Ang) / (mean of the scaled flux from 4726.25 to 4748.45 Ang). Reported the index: 1.01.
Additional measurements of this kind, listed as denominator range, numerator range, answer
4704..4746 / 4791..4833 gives 1.02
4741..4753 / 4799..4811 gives 1.02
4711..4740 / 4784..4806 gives 1.02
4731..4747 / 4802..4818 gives 1.00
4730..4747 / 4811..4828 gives 1.00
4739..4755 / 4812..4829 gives 1.02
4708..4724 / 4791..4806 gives 1.02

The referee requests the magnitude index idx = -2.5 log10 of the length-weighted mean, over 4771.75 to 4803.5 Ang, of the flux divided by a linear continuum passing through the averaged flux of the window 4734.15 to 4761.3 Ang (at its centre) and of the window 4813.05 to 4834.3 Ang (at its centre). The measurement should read 0.01 mag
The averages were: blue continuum 9.02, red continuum 8.94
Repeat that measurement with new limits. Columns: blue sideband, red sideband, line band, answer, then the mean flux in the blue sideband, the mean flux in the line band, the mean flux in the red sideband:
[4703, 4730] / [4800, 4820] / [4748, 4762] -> 0.02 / 9.13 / 8.88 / 8.87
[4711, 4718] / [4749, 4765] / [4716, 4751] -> -0.01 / 9.02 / 9.06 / 8.88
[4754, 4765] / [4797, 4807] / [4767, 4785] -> 0.01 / 8.9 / 8.85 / 8.98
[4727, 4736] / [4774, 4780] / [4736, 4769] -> -0.01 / 8.97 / 8.99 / 8.82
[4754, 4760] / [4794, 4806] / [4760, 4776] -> 0.01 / 8.85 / 8.84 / 9.07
